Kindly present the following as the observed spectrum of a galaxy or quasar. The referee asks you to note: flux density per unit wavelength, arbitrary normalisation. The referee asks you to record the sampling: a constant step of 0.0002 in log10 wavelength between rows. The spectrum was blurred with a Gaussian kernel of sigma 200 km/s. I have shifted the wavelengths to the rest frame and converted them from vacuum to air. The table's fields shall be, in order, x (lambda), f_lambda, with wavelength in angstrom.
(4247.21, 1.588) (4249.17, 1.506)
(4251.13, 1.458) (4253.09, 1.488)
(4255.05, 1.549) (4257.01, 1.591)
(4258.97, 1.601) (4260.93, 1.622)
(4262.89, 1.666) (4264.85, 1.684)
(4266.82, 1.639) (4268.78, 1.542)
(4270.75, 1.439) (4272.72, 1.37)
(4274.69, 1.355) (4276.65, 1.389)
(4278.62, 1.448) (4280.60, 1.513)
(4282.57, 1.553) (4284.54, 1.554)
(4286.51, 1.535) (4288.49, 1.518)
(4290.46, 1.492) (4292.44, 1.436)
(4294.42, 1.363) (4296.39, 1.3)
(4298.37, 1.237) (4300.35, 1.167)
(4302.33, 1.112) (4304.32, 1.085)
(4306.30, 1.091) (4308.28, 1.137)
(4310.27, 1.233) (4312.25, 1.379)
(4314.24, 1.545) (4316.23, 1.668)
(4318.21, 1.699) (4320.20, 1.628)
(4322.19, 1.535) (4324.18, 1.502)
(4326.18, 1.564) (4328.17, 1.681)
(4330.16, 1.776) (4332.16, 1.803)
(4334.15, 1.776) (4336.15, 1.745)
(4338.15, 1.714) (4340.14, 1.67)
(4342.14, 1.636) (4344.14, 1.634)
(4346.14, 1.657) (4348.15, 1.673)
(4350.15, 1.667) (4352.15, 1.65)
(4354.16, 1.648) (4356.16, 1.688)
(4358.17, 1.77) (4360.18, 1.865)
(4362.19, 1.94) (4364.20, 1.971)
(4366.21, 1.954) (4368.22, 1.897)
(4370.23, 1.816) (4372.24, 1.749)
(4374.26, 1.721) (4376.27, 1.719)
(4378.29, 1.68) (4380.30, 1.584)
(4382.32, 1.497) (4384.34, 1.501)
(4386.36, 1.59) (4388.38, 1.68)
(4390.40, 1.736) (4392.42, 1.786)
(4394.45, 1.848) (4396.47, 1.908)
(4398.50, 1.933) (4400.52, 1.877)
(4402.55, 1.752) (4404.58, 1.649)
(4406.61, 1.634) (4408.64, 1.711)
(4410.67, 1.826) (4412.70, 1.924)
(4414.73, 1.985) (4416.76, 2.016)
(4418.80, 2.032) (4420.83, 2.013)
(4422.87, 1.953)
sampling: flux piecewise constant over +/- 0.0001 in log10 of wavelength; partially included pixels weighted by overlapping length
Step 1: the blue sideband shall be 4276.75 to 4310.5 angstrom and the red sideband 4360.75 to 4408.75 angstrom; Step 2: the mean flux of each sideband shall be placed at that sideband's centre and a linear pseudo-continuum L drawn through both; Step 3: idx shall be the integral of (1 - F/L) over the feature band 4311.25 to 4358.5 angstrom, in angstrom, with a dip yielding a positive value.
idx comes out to -3.8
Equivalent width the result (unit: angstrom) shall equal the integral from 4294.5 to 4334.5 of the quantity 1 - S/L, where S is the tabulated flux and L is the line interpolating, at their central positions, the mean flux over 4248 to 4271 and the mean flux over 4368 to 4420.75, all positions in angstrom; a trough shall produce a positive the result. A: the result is 5.22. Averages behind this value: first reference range 1.57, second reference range 1.77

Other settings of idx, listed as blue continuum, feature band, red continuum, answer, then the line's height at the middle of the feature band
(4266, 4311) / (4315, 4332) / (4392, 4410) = -1.58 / 1.5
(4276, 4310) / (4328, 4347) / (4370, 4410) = -2.45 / 1.52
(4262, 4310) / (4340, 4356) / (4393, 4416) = -0.34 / 1.62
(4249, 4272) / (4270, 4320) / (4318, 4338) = 7.12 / 1.62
